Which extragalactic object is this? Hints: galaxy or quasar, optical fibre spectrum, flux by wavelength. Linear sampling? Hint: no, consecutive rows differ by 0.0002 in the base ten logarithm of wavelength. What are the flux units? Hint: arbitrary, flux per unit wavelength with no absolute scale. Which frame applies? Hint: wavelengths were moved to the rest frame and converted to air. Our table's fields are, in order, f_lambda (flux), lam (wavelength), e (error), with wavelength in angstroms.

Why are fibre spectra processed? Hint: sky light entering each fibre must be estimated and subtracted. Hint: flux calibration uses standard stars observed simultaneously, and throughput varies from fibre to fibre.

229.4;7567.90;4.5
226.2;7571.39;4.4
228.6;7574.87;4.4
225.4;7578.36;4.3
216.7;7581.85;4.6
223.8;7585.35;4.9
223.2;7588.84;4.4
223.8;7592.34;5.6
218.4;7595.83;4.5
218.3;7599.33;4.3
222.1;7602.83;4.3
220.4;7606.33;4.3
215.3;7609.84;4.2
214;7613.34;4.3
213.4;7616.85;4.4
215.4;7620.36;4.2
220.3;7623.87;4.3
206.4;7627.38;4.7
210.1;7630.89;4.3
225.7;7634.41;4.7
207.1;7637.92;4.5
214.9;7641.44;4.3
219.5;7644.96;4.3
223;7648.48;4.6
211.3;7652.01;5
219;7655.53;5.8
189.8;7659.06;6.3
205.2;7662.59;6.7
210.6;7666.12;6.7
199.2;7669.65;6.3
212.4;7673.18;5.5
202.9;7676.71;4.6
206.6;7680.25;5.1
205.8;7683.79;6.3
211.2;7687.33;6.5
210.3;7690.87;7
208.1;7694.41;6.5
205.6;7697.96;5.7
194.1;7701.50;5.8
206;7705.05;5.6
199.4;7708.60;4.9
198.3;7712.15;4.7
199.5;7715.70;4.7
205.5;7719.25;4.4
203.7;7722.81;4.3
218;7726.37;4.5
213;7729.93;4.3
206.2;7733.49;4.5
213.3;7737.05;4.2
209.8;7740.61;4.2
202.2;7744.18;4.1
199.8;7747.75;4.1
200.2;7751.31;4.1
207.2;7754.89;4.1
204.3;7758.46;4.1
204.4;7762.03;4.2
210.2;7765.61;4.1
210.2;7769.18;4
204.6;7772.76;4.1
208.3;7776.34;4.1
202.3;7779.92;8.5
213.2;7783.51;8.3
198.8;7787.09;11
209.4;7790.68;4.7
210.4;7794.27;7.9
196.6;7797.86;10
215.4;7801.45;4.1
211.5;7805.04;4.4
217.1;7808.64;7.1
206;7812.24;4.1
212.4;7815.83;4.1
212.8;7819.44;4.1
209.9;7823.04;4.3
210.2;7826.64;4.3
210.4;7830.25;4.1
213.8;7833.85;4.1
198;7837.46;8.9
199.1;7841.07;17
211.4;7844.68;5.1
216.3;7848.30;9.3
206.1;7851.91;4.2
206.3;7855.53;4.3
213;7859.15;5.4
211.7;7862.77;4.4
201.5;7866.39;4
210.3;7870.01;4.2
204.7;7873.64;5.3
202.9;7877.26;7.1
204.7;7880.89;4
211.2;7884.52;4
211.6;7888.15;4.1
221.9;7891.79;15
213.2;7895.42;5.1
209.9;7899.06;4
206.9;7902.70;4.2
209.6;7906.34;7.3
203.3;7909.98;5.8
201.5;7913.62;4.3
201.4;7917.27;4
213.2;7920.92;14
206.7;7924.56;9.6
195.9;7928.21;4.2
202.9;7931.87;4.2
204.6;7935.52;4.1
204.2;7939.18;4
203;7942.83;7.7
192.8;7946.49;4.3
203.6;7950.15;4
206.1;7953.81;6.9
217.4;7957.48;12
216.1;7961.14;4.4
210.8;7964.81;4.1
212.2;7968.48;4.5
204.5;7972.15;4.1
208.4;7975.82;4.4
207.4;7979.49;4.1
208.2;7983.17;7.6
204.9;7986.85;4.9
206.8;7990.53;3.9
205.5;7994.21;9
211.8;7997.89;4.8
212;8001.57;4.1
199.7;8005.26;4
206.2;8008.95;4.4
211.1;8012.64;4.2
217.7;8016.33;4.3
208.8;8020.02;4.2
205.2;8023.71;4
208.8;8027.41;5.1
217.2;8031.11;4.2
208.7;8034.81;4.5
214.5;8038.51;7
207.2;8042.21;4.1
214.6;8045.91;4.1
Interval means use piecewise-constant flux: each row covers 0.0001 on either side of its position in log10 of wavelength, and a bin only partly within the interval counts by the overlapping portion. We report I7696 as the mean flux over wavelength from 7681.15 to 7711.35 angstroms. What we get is 205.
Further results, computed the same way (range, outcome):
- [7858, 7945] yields 207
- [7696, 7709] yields 202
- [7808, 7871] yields 209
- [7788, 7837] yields 210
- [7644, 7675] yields 210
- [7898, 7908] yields 209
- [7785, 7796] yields 206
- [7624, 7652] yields 215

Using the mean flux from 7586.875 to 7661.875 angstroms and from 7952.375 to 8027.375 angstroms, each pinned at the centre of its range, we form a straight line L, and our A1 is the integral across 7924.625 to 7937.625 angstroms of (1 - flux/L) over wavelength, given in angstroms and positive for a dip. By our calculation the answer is 0.50 angstroms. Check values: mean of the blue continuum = 216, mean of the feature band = 202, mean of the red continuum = 209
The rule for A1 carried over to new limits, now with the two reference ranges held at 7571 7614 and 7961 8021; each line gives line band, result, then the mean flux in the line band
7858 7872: 0.3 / 209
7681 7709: 1.6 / 205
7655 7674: 1.2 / 205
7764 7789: 1.0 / 207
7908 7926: 0.5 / 205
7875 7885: 0.3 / 206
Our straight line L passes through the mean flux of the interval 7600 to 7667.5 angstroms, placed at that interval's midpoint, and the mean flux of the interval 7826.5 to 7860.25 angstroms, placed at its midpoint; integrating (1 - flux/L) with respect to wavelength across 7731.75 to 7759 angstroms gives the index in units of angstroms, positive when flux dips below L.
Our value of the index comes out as 0.7 angstroms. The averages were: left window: 214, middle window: 205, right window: 208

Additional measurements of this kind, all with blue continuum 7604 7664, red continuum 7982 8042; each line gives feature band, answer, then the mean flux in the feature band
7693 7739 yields 1.57 angstroms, 205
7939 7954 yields 0.62 angstroms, 201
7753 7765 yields 0.36 angstroms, 206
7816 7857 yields 0.49 angstroms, 209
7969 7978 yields 0.10 angstroms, 207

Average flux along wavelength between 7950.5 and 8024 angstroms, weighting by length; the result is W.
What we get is 209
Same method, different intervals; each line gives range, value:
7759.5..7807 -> 207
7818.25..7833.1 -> 211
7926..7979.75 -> 206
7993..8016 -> 208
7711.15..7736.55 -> 207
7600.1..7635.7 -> 216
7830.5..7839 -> 207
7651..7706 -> 206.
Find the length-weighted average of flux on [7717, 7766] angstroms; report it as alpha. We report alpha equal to 207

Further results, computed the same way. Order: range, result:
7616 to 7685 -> 211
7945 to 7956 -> 202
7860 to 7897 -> 209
